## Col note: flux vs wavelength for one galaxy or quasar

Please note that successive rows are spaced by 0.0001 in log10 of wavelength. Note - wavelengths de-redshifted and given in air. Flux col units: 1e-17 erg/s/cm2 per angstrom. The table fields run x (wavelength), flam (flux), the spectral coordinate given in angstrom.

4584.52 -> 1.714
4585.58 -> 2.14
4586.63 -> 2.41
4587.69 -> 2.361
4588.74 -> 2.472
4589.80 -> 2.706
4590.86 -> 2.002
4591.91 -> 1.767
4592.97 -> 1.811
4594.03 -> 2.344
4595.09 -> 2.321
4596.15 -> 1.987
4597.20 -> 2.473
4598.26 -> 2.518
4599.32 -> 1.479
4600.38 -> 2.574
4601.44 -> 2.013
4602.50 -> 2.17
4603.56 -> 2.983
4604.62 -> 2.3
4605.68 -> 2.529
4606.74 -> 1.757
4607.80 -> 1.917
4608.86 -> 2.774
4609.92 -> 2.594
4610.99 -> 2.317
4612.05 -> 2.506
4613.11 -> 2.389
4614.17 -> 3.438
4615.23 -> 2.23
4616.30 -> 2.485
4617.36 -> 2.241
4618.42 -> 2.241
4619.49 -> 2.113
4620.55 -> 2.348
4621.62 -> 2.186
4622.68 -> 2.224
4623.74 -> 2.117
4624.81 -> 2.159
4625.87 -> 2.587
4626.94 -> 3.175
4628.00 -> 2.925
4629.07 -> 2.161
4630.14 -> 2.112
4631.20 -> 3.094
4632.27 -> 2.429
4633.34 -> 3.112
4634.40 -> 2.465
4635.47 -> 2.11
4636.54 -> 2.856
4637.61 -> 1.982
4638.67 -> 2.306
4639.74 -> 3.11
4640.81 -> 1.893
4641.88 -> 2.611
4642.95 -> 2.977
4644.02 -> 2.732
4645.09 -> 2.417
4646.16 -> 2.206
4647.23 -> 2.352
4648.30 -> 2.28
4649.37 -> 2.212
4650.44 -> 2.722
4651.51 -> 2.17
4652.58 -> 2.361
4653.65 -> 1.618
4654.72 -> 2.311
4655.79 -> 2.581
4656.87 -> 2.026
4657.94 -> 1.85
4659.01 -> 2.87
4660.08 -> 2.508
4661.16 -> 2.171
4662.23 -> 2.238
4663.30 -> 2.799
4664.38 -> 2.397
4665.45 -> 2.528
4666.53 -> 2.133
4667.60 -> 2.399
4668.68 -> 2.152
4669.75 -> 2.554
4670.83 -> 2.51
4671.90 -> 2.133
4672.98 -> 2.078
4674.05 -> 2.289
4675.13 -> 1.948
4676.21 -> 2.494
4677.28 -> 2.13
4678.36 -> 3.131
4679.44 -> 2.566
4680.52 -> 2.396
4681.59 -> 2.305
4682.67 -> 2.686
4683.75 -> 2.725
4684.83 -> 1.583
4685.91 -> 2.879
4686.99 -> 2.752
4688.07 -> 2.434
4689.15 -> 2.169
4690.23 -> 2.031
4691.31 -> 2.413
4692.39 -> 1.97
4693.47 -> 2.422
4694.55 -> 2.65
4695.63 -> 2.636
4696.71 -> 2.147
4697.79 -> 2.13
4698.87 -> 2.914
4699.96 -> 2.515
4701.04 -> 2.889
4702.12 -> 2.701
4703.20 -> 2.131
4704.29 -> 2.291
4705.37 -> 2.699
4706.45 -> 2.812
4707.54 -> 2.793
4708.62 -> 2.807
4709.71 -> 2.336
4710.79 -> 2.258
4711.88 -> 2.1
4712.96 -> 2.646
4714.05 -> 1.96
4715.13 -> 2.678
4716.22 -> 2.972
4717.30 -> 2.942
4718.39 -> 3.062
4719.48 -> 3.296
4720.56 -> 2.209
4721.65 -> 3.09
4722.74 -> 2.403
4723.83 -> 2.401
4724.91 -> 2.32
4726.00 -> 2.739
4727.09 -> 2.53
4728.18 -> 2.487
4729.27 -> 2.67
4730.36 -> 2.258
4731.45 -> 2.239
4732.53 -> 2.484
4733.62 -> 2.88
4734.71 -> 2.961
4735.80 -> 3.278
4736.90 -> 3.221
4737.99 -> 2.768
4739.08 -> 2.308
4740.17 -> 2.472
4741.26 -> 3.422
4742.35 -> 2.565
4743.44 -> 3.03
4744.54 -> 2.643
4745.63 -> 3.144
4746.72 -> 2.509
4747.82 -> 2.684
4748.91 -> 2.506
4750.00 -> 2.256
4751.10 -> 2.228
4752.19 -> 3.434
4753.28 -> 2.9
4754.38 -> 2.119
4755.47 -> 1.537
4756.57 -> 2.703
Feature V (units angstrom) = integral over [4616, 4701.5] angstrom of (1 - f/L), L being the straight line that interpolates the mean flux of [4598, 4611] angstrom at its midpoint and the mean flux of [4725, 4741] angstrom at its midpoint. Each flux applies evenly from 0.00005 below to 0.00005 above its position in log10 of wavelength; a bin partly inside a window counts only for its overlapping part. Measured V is 1.55 angstrom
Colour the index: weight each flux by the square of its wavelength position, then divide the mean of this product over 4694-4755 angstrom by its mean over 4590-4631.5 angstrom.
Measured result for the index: 1.2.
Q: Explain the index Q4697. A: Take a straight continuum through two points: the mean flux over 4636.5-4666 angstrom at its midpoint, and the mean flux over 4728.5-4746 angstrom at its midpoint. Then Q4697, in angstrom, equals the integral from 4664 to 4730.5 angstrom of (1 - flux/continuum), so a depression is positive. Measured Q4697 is 2.8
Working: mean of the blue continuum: 2.39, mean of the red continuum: 2.76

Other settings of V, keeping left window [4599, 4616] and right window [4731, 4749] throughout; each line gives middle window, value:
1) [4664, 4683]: 1.52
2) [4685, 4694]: 0.96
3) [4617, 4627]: 0.53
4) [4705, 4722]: 0.26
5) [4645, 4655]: 1.02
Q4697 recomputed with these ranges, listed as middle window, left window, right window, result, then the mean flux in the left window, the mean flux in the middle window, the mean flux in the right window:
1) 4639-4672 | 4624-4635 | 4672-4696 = 1.6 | 2.61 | 2.38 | 2.39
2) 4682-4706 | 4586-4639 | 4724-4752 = 1.1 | 2.37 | 2.44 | 2.67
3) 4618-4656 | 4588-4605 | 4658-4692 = -1.7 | 2.25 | 2.42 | 2.39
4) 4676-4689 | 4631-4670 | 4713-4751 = 0.1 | 2.41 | 2.5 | 2.68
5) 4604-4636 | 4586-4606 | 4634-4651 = -1.0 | 2.27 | 2.44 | 2.45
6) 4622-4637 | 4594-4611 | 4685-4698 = -1.4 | 2.29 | 2.53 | 2.37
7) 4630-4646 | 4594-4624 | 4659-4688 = -1.2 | 2.33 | 2.55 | 2.41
